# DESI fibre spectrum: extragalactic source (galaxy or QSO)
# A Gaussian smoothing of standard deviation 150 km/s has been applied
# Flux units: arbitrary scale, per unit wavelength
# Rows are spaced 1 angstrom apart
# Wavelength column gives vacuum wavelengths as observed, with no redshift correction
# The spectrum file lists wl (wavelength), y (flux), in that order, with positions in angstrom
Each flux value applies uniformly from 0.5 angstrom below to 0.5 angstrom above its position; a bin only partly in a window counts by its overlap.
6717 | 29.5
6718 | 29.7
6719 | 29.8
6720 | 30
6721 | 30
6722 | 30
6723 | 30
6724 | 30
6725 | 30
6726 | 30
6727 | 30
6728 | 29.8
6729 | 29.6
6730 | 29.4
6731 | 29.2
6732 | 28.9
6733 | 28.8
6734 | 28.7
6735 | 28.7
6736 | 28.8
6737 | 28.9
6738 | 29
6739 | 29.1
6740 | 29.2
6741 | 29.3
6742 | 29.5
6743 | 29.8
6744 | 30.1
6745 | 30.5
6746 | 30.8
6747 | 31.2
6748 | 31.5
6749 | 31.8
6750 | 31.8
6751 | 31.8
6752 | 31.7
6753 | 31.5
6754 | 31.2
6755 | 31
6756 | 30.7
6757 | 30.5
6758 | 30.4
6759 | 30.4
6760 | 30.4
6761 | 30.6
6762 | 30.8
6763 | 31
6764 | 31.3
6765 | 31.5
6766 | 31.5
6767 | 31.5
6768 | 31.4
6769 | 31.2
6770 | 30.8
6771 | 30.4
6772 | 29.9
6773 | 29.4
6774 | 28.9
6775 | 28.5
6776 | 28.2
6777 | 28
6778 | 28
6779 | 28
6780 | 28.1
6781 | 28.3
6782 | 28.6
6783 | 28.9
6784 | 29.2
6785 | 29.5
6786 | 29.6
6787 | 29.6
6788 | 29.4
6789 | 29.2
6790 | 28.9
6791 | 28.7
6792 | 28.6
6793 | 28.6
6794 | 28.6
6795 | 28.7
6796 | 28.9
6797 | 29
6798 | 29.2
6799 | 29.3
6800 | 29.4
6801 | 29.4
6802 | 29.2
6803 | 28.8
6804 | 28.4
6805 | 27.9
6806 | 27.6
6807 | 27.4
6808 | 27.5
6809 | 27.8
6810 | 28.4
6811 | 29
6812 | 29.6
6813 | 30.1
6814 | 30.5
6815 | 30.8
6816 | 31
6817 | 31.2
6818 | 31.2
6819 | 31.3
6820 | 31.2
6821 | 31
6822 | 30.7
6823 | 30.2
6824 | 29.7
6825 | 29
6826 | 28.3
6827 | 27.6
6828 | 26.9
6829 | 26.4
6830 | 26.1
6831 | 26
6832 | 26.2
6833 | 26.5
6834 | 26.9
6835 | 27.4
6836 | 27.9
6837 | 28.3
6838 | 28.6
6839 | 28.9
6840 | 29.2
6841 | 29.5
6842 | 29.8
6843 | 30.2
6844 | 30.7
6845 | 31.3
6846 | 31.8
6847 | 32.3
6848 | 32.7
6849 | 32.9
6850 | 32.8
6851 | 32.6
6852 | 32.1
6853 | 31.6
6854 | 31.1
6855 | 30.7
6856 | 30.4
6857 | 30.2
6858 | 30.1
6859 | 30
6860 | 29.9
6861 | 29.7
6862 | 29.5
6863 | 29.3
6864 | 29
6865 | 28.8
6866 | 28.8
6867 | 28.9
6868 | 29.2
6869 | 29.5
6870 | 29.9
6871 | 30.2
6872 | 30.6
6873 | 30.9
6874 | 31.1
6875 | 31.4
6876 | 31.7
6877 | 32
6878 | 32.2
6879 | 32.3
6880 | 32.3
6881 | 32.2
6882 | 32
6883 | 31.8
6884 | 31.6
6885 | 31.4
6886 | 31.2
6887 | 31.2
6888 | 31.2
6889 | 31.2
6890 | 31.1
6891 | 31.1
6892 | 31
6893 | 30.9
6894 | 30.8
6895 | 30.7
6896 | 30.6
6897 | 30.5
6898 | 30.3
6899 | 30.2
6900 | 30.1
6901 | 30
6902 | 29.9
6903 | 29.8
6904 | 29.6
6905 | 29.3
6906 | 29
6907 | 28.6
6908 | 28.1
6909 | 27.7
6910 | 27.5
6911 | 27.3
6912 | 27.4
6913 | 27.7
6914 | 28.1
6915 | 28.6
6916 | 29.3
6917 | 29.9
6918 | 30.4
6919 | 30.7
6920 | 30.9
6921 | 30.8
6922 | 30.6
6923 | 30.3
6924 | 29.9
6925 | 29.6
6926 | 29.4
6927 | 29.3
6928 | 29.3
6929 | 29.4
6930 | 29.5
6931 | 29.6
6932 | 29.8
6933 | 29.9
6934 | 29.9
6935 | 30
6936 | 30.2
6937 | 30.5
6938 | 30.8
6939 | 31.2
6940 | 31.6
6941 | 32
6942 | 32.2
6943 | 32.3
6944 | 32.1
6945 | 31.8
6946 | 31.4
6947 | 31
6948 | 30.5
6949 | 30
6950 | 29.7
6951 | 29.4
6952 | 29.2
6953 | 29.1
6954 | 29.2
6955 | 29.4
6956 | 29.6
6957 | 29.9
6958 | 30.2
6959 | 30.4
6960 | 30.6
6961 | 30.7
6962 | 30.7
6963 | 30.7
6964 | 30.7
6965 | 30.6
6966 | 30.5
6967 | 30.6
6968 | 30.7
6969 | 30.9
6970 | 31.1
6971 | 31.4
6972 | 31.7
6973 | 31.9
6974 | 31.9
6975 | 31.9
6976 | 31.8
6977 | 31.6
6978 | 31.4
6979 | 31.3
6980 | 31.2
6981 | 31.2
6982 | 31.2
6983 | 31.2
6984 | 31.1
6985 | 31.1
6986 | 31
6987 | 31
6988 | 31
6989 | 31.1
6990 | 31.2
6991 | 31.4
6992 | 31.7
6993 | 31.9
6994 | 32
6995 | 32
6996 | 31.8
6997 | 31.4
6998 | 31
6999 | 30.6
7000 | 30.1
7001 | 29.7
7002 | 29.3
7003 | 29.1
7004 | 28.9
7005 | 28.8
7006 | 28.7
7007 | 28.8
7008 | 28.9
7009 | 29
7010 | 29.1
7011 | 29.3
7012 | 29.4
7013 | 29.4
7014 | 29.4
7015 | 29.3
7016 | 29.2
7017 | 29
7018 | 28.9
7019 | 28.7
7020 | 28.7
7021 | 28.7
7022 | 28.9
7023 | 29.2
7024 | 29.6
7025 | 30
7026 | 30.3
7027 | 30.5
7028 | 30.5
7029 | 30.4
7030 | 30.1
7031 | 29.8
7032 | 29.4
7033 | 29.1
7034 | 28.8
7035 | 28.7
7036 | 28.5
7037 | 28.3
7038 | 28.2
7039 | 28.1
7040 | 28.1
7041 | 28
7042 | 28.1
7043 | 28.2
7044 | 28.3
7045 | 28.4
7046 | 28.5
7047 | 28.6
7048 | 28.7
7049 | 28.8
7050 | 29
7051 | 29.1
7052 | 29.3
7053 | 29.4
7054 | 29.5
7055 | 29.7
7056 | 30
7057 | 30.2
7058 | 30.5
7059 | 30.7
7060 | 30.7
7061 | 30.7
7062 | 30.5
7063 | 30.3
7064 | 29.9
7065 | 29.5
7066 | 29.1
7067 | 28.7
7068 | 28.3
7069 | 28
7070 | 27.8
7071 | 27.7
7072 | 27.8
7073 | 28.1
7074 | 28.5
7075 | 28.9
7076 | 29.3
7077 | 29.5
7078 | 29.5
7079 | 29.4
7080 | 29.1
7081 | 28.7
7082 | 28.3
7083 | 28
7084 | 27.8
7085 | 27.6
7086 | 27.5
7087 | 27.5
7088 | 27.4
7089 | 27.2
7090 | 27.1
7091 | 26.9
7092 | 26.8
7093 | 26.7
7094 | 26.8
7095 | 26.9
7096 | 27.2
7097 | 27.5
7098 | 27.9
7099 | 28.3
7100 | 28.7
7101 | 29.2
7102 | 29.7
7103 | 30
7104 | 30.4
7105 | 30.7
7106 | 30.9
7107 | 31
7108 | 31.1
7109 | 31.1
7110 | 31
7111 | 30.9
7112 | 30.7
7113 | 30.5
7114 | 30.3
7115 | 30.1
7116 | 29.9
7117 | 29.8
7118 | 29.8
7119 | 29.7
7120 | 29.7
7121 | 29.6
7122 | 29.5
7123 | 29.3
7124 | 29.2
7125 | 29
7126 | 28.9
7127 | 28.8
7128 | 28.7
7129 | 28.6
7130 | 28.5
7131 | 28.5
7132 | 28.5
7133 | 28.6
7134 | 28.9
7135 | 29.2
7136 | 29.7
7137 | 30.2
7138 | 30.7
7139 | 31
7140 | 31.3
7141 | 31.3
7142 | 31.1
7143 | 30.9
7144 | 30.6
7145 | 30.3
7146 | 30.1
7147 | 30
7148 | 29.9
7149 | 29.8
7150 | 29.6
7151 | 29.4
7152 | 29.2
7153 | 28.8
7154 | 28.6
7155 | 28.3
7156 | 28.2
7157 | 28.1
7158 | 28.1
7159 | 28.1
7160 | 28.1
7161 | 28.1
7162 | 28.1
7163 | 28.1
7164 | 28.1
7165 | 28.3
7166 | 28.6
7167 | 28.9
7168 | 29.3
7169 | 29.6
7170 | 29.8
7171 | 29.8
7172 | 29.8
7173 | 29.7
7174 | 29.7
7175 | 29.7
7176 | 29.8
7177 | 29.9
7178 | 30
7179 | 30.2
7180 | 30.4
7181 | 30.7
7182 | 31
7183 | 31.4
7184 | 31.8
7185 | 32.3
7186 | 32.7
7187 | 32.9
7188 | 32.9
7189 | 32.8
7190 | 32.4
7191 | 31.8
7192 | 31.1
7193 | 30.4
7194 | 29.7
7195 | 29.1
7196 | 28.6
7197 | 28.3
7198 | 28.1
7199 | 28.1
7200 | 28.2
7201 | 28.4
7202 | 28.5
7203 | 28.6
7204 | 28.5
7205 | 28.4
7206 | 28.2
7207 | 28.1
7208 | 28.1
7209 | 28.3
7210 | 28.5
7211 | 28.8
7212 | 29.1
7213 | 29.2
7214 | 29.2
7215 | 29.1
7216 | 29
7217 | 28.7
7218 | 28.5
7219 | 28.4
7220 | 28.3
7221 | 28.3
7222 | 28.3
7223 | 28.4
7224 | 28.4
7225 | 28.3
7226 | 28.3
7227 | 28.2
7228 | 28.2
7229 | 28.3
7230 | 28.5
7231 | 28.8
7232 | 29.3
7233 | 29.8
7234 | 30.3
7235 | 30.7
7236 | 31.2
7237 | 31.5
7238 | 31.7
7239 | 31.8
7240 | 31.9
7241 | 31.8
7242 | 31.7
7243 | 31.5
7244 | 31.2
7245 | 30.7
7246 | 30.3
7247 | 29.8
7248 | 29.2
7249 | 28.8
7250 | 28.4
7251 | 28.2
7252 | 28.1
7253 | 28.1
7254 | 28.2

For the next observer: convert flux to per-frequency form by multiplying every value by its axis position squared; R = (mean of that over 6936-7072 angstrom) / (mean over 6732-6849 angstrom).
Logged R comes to 1.1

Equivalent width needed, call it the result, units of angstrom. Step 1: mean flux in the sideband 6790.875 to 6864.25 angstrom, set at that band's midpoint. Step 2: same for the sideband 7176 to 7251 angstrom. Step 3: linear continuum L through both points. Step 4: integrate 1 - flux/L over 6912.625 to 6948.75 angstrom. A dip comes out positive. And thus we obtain -0.94 angstrom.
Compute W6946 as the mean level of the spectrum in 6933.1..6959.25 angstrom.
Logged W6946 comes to 30.5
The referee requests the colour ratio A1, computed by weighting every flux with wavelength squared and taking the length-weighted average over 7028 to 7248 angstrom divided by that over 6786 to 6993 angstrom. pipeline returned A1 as 1.05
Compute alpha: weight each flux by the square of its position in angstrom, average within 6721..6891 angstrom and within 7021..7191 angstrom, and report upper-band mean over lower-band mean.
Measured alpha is 1.07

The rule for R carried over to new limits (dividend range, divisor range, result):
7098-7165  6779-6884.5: 1.08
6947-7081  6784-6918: 1.05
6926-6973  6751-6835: 1.09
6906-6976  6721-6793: 1.07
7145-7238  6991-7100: 1.05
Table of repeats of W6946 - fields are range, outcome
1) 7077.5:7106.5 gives 28.3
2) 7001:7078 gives 29.1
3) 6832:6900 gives 30.5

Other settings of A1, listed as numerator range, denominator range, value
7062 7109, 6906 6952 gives 1.00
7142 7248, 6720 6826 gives 1.12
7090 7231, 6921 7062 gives 1.02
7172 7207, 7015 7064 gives 1.07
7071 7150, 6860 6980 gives 1.02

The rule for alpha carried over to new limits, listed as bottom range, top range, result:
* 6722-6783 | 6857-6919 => 1.04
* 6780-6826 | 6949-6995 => 1.11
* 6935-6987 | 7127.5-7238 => 1.02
